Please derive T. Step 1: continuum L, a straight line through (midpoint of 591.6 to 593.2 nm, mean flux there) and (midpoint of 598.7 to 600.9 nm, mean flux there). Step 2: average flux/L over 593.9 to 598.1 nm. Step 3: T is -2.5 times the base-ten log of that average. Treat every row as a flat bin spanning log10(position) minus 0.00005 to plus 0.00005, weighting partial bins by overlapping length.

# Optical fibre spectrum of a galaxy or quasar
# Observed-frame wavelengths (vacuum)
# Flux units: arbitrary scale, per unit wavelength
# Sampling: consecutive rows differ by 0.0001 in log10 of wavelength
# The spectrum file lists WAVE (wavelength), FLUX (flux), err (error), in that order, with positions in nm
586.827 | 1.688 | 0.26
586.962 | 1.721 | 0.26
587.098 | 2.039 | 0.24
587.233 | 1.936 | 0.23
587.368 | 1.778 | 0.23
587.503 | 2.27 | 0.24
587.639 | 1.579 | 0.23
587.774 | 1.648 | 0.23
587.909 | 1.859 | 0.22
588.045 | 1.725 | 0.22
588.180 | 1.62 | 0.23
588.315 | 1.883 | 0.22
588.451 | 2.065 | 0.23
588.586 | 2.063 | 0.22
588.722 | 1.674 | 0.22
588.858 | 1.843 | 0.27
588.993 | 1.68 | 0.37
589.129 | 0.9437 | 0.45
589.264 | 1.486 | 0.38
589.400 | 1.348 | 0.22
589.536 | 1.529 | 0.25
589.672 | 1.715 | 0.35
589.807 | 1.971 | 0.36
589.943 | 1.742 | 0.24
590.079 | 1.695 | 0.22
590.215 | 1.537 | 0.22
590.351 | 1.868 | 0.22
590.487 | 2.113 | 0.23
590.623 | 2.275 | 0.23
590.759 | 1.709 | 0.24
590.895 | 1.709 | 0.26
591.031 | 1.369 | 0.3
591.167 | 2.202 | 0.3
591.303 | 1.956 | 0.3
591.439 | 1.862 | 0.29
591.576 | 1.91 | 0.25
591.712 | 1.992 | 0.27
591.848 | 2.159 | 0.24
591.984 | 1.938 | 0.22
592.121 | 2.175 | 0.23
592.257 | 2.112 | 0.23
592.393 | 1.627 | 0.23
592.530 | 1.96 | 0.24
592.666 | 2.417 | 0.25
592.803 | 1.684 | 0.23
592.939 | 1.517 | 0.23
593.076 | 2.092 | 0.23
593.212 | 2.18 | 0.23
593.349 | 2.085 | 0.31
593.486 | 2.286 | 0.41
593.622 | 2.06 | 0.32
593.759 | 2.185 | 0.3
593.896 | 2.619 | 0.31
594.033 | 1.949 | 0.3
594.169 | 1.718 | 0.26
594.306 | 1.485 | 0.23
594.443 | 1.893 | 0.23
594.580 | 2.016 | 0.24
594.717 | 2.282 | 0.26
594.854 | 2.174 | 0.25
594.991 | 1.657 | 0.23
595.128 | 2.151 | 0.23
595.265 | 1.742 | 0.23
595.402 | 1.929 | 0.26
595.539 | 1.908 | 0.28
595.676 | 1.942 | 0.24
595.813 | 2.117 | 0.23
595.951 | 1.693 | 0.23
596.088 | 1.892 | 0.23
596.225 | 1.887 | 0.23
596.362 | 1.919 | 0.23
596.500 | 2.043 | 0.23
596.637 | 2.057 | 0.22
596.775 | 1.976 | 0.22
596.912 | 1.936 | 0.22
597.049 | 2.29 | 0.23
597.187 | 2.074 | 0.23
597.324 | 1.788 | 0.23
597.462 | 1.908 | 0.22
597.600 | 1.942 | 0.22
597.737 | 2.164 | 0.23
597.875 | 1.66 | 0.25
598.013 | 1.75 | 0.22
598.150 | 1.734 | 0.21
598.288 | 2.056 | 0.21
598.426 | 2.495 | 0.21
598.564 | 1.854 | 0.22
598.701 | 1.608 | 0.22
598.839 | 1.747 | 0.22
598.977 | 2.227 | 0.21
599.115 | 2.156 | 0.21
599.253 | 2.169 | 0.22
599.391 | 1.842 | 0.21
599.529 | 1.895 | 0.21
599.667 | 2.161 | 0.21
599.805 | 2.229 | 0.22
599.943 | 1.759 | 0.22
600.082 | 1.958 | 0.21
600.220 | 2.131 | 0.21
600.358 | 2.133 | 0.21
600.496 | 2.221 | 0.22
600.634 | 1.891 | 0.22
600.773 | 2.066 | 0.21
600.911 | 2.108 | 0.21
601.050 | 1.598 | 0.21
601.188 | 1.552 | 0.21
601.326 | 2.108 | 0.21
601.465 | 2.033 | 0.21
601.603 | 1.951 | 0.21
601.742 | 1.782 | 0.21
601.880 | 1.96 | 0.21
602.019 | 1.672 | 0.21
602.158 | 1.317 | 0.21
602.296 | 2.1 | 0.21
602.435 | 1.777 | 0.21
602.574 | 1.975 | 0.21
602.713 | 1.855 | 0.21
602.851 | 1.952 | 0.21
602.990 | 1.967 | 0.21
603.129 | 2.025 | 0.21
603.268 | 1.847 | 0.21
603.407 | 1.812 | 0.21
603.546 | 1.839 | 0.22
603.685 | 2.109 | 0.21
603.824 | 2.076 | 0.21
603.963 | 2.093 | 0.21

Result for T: 0.03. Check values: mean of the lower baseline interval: 1.98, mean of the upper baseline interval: 2.03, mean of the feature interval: 1.94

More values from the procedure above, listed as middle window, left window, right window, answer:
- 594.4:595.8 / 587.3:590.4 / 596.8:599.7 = -0.051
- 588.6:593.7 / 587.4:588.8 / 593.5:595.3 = 0.040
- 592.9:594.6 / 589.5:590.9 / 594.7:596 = -0.059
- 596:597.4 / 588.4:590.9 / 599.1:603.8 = -0.071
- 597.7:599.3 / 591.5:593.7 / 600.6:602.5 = -0.032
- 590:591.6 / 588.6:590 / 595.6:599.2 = -0.106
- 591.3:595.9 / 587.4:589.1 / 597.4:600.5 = -0.054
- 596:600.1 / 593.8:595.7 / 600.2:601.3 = -0.004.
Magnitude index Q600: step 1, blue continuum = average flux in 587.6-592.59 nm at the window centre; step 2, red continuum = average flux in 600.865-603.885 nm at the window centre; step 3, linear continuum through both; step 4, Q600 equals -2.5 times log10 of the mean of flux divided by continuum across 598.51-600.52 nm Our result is -0.08 mag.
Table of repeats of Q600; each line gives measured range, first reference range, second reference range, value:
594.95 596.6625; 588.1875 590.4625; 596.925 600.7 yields -0.01 mag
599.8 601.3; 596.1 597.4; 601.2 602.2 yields -0.05 mag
